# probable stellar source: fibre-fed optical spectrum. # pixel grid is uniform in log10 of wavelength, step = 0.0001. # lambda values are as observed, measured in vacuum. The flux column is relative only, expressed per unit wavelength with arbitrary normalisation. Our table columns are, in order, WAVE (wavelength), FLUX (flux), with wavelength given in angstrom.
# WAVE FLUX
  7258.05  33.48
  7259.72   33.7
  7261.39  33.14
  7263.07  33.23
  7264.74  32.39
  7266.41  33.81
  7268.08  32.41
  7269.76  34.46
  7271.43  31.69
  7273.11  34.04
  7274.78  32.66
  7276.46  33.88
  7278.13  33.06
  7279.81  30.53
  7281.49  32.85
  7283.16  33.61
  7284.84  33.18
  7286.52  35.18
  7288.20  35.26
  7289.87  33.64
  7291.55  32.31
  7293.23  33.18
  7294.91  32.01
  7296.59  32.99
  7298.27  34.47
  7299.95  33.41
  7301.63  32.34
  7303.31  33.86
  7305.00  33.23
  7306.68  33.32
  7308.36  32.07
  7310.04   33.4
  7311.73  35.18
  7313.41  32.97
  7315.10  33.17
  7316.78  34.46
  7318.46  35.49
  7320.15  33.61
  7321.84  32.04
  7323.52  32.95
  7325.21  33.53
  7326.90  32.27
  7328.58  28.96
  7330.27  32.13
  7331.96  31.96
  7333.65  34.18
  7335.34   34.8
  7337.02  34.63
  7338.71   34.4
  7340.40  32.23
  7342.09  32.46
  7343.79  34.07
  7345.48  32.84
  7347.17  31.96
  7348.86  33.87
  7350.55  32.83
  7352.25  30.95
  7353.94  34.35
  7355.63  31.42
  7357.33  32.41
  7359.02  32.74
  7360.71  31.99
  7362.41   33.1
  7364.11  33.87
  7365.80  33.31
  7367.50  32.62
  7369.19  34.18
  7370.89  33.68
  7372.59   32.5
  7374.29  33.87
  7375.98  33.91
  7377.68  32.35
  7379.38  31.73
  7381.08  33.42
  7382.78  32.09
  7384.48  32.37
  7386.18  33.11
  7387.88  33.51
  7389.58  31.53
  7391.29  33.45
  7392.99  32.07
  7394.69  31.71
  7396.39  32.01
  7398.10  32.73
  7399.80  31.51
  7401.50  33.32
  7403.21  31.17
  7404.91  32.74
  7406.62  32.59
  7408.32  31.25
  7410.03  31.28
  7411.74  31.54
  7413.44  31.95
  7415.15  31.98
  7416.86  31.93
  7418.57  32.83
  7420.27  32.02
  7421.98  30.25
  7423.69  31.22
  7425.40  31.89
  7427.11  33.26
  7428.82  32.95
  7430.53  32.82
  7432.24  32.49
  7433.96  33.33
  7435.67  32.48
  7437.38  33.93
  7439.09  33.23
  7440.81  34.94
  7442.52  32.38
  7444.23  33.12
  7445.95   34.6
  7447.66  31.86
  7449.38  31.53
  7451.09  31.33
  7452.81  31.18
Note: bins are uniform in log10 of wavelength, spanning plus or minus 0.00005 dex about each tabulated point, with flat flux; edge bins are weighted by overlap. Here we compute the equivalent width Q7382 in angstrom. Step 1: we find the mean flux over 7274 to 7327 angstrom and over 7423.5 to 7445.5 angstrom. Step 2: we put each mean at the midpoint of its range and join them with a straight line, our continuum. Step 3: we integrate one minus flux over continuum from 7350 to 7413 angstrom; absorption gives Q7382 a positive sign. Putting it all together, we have 1.1 angstrom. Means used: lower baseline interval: 33.3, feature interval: 32.6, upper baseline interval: 33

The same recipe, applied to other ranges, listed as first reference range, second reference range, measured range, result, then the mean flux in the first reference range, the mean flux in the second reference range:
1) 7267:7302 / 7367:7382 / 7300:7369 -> 0.2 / 33.2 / 33.2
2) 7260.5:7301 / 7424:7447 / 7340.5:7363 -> 0.3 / 33.2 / 33.1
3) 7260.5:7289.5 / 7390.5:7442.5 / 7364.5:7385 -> -0.3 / 33.3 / 32.4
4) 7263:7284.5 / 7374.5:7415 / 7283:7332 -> -0.6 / 33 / 32.3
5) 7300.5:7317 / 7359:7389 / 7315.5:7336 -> 0.2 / 33.4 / 33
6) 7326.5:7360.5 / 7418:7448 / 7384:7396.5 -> 0.1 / 32.8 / 32.8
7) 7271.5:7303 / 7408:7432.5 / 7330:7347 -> -0.3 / 33.2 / 32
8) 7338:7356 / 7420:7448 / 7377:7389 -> 0.1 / 32.9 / 32.8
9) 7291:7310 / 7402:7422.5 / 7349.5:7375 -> -0.4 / 33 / 31.8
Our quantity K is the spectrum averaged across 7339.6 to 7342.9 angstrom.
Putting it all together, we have 32.3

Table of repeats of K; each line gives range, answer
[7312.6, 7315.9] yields 33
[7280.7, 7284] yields 33.3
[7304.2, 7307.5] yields 33.3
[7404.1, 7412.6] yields 31.9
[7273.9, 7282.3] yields 32.6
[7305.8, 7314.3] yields 33.4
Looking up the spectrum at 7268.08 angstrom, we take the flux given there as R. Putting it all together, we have 32.41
